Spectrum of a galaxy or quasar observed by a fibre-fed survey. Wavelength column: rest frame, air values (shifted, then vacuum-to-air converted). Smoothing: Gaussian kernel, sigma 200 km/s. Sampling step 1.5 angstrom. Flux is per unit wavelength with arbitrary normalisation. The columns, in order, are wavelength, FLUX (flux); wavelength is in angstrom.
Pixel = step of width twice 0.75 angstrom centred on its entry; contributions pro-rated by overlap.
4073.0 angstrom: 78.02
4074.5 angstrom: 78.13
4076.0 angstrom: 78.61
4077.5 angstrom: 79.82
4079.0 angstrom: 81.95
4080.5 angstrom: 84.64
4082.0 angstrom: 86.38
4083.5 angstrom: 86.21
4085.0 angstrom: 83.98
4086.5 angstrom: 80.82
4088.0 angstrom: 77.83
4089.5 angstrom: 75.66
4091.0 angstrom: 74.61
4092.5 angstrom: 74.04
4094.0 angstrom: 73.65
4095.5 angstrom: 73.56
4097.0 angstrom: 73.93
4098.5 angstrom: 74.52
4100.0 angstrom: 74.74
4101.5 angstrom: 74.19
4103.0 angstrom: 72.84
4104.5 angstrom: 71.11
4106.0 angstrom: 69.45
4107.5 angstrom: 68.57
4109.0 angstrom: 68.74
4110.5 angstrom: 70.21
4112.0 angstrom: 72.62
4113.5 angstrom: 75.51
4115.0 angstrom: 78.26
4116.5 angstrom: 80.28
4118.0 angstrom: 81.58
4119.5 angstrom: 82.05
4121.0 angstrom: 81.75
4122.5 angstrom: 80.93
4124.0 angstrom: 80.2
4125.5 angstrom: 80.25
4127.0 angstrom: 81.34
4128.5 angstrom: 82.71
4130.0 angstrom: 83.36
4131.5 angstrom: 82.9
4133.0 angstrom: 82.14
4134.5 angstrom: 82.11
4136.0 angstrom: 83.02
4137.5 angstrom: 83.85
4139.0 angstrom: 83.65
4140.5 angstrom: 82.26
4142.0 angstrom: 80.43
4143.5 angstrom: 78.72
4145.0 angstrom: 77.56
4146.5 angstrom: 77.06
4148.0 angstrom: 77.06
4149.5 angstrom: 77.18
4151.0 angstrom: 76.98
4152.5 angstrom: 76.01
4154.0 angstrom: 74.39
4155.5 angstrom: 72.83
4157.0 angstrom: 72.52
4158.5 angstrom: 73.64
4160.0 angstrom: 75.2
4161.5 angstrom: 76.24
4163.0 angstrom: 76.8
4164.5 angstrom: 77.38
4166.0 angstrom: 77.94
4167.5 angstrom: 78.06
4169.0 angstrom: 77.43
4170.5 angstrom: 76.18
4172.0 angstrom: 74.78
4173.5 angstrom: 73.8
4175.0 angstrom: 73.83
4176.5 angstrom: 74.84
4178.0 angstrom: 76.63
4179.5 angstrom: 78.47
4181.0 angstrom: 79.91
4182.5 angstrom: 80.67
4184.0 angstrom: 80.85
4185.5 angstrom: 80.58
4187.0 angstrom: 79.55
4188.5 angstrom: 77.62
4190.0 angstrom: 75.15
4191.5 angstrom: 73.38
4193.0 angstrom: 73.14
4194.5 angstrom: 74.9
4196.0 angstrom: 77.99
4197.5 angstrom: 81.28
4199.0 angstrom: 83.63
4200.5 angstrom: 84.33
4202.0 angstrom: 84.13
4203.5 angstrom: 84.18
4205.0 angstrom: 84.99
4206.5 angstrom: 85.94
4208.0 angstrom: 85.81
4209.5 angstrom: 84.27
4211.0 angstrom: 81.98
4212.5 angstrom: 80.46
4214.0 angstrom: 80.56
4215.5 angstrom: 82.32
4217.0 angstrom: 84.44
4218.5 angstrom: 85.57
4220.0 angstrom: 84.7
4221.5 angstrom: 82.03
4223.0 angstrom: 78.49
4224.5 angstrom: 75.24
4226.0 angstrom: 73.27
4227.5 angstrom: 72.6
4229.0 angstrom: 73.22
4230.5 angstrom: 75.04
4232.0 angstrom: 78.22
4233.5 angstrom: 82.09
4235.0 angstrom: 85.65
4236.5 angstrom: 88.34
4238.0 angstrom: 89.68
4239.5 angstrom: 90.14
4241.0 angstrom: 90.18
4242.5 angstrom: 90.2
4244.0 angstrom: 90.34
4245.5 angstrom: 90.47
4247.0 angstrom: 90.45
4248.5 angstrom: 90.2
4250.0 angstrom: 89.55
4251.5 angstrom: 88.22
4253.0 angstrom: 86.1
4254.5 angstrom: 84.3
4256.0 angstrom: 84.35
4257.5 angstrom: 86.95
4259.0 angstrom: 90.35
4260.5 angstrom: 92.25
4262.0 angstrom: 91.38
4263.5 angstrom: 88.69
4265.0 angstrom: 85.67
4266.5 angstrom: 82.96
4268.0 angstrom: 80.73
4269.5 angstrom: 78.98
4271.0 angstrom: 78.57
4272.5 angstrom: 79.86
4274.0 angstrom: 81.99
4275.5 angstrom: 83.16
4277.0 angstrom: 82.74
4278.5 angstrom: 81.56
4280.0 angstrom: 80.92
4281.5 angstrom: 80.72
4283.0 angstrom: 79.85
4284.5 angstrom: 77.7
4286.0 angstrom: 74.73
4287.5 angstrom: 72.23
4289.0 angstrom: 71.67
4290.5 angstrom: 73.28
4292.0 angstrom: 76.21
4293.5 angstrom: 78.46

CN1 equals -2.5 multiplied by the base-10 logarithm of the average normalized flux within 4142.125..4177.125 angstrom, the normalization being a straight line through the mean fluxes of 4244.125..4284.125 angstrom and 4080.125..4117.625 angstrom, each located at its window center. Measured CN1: 0.04 mag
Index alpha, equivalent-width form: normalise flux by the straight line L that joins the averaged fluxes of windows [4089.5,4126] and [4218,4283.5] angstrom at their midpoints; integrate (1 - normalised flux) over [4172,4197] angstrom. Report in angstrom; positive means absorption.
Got 0.9 angstrom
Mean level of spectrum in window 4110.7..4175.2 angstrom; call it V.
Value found 78.4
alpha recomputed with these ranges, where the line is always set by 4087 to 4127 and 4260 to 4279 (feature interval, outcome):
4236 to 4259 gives -1.7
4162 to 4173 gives 0.2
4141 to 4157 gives 0.2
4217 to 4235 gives 0.6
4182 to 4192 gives 0.2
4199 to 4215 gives -0.6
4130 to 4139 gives -0.7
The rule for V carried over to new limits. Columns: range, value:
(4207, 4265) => 84.7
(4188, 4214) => 80.8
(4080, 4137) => 77.9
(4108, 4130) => 78.4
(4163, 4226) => 79.6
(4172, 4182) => 76.2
